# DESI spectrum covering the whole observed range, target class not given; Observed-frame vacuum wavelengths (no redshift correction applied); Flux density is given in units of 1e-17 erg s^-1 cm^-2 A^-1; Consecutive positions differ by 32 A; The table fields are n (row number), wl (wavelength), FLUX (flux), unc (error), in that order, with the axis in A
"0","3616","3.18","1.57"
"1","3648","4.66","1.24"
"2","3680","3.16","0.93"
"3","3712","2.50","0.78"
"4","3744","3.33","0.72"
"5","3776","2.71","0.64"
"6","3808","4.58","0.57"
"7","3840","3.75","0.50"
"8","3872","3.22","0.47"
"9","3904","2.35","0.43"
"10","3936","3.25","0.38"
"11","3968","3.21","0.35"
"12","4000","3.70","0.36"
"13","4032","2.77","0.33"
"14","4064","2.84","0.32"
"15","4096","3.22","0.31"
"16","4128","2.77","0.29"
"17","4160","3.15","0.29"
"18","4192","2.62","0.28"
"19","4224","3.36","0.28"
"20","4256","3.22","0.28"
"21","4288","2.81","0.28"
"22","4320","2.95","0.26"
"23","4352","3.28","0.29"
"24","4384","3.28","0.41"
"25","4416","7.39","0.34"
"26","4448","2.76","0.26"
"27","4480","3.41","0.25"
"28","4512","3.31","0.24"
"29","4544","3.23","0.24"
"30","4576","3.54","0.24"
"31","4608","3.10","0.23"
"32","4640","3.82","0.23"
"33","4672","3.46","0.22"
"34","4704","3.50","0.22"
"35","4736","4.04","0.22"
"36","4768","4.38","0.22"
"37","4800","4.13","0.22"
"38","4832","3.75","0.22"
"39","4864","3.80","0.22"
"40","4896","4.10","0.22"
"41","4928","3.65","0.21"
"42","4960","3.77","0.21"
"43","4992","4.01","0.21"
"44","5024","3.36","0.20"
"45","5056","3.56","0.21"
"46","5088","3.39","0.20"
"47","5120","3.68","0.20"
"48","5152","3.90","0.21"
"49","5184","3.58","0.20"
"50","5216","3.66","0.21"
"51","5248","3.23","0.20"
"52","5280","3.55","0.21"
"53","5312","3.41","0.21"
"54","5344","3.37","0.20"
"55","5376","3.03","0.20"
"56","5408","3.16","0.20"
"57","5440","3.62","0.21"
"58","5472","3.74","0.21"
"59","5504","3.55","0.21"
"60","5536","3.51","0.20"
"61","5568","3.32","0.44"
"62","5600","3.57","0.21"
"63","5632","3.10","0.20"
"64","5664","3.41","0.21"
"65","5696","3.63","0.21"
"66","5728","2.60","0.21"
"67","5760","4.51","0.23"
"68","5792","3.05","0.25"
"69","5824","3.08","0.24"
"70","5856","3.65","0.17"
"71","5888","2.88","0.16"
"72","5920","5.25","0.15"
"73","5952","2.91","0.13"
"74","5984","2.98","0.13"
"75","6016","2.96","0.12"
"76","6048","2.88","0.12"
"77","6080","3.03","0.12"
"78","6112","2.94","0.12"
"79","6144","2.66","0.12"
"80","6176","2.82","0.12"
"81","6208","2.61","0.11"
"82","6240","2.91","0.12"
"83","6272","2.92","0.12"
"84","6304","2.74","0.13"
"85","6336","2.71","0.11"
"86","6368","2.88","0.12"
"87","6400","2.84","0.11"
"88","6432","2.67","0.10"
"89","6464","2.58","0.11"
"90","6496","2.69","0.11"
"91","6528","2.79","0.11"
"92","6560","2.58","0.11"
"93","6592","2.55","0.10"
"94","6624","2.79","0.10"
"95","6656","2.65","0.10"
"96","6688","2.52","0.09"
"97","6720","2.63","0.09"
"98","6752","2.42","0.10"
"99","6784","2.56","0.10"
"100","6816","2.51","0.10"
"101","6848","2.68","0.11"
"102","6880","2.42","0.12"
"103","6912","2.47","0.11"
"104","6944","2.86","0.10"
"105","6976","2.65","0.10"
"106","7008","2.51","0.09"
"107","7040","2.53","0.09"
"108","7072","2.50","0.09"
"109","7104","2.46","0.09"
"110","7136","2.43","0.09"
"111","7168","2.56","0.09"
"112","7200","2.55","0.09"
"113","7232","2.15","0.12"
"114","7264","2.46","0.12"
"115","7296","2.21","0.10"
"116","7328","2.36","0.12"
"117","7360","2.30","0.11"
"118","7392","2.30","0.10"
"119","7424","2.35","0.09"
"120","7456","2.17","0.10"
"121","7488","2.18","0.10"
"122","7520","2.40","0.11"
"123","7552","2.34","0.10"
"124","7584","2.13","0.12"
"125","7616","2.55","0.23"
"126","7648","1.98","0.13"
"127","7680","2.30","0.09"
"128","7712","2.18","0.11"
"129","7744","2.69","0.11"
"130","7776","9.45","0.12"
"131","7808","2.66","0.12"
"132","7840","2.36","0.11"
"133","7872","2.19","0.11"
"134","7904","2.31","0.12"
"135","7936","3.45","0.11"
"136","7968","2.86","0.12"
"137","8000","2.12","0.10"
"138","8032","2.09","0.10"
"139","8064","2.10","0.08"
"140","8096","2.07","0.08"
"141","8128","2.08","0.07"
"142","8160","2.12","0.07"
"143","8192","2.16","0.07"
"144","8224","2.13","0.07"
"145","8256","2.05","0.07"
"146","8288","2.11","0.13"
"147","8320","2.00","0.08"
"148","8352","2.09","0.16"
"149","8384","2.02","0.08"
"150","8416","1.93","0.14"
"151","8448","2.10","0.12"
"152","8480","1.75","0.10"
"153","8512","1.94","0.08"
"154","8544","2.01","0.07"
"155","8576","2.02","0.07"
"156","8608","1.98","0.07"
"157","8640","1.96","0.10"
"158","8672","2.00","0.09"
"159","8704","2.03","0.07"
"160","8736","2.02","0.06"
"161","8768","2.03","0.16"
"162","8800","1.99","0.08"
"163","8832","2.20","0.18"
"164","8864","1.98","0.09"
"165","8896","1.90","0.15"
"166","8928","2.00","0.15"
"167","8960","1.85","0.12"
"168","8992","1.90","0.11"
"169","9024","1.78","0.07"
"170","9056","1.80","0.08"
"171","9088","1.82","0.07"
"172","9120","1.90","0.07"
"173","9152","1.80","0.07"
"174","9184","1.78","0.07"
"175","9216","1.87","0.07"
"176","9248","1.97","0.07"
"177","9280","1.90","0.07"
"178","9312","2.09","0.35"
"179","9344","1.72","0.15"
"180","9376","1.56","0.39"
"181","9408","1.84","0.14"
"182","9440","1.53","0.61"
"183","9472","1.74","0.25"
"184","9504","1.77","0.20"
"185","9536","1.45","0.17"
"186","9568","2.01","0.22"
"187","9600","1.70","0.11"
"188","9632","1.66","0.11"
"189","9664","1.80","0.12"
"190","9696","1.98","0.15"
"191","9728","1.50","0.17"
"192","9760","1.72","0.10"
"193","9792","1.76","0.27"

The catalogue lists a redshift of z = 0.18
